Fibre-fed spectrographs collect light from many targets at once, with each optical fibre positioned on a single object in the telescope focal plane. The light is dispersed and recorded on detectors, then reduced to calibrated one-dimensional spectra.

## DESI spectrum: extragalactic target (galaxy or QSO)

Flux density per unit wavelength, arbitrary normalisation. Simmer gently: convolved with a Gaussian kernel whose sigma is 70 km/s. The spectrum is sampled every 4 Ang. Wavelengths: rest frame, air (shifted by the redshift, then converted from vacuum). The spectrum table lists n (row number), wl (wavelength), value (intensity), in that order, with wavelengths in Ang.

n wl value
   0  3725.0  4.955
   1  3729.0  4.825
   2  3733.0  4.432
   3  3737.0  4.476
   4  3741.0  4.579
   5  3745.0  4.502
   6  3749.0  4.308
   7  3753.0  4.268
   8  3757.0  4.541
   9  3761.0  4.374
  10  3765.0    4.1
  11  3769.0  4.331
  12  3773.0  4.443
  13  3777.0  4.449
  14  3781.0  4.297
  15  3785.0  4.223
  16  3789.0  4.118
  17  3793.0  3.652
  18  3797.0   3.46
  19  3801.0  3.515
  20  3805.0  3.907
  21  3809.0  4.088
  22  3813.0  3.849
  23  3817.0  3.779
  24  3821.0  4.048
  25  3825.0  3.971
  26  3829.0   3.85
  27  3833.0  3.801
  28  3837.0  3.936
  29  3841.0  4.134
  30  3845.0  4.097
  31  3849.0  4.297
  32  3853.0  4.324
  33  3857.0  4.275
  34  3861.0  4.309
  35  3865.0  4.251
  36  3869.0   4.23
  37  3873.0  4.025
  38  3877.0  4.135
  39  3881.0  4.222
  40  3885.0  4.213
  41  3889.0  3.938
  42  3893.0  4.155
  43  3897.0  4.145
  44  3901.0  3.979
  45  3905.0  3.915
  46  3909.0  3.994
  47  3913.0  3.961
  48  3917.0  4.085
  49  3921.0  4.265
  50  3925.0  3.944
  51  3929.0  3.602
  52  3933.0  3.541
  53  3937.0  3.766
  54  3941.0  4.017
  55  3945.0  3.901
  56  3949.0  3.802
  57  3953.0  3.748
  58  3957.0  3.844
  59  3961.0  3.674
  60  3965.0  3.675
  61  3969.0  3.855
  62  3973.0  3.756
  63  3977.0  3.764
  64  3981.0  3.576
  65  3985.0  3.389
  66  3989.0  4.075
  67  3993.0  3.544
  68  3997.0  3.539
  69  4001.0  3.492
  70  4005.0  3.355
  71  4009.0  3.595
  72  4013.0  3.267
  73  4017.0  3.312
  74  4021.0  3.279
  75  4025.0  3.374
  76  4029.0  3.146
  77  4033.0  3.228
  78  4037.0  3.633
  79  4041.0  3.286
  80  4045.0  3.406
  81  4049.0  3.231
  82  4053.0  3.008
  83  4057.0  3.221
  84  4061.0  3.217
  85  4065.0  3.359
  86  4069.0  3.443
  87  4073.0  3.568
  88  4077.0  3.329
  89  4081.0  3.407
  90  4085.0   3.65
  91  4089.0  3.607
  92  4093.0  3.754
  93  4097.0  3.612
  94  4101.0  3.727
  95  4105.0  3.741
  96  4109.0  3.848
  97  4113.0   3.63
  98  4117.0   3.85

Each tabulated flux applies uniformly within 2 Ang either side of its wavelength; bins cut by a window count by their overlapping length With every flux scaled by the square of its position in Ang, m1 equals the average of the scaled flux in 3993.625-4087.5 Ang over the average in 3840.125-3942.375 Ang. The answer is 0.89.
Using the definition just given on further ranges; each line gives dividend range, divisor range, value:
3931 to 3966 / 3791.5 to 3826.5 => 1.07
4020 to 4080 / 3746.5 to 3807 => 0.92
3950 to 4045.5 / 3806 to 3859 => 0.95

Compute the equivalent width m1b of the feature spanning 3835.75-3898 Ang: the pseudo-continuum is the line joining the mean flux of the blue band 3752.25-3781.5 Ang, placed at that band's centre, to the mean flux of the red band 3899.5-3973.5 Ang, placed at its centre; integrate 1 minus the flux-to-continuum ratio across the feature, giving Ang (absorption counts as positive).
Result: -1.6 Ang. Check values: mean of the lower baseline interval 4.36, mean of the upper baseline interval 3.86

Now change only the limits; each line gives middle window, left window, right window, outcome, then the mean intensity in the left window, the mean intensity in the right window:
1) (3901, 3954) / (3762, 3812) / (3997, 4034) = -4.0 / 4.05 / 3.35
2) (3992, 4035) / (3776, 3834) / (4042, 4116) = 2.7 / 3.93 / 3.49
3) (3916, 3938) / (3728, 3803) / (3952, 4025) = -0.5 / 4.25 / 3.59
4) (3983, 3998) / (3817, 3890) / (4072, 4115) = 0.7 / 4.11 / 3.63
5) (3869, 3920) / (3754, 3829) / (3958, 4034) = -3.8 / 4.06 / 3.53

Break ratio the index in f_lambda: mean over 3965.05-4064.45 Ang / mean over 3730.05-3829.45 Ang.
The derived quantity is 0.8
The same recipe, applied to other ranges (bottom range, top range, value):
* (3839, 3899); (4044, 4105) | 0.82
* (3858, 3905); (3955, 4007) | 0.88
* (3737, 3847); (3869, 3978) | 0.96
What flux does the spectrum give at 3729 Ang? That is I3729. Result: 4.825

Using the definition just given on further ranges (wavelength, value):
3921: 4.265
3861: 4.309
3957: 3.844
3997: 3.539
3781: 4.297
